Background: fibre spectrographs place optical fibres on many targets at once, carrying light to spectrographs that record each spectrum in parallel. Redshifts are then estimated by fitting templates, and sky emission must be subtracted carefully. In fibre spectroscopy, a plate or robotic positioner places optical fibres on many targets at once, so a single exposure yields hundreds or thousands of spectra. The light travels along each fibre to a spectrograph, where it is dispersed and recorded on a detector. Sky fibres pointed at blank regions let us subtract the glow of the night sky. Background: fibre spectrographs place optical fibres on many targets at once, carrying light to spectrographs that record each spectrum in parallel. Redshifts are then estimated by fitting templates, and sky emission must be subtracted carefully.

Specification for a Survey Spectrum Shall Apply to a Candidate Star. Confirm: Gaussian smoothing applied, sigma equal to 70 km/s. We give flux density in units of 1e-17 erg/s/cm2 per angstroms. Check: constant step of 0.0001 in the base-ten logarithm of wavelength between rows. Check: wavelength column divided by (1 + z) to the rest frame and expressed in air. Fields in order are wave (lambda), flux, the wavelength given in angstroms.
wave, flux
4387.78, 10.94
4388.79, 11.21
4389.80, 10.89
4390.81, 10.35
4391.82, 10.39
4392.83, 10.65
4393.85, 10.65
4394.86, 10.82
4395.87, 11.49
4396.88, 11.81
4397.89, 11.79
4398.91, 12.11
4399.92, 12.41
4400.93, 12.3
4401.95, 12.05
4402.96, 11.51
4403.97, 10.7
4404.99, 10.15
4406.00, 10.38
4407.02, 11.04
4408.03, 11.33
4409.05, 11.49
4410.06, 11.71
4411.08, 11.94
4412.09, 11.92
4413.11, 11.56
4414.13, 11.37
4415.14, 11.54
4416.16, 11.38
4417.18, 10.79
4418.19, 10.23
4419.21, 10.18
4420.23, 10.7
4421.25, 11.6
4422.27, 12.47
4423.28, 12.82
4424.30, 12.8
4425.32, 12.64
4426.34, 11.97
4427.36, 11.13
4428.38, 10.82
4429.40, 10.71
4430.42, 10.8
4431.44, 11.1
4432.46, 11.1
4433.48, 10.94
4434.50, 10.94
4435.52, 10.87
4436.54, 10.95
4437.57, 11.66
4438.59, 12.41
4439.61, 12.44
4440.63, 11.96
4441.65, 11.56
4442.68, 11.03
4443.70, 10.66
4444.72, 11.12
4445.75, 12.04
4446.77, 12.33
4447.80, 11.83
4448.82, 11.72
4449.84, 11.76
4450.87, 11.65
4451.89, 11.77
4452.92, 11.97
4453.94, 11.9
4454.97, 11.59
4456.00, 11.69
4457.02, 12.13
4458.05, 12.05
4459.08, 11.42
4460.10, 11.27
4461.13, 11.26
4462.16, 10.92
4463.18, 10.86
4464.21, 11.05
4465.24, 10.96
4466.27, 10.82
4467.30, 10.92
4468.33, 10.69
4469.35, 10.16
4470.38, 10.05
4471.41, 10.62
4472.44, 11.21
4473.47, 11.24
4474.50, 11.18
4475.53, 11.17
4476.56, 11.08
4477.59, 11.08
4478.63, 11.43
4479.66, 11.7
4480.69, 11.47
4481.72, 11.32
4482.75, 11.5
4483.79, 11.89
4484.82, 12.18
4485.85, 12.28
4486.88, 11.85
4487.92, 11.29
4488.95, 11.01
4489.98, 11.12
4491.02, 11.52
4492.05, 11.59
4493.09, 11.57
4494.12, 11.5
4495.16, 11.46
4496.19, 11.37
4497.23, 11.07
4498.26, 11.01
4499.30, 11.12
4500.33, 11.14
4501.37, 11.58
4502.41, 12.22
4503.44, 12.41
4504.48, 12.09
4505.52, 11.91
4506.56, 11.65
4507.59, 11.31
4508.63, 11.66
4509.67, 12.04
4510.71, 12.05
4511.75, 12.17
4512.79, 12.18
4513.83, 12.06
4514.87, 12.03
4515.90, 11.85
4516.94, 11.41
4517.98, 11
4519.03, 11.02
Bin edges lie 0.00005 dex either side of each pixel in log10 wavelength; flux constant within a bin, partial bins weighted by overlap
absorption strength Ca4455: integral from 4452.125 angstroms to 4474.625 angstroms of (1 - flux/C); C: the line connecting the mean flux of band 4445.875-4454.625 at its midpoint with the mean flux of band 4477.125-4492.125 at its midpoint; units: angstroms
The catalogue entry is 1.08 angstroms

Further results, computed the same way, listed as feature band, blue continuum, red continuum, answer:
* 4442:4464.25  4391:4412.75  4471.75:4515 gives -0.15 angstroms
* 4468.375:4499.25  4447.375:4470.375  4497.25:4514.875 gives 0.75 angstroms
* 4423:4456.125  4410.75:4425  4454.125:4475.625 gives -0.72 angstroms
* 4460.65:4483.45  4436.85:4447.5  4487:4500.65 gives 0.86 angstroms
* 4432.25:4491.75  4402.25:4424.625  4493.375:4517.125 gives 0.76 angstroms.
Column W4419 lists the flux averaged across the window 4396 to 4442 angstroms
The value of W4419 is 11.5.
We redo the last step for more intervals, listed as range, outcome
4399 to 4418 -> 11.4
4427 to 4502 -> 11.4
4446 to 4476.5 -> 11.3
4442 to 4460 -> 11.7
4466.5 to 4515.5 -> 11.5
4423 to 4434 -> 11.5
